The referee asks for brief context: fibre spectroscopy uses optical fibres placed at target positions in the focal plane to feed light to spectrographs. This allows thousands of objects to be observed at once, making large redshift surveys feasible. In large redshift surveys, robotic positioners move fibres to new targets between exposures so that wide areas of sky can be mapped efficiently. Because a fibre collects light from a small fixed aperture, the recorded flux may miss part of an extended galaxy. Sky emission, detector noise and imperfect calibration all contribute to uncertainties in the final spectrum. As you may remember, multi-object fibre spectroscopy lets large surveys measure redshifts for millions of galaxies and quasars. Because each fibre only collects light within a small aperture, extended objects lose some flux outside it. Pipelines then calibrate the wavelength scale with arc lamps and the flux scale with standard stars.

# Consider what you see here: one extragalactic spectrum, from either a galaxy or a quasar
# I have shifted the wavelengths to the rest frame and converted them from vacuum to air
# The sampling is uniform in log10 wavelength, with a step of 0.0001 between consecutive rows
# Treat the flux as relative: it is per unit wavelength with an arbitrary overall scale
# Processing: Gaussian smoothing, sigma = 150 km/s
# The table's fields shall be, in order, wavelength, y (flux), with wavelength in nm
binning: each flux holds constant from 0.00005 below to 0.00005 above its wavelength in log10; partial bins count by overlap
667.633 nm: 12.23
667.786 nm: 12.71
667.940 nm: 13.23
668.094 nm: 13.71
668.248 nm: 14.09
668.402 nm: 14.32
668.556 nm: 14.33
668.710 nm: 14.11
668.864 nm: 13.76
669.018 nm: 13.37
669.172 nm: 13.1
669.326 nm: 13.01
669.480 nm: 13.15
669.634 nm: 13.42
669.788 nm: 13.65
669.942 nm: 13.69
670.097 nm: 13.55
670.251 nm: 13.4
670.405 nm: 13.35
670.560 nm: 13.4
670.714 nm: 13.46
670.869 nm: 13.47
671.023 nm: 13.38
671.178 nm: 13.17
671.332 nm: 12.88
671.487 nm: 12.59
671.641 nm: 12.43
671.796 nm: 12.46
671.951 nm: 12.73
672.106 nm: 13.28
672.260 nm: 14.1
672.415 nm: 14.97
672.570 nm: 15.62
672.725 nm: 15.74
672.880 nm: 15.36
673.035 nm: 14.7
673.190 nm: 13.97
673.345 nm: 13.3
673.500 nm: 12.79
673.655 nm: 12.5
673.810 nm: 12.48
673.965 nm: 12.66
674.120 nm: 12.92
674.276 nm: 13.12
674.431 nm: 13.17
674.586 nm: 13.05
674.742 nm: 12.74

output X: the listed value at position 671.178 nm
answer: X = 13.17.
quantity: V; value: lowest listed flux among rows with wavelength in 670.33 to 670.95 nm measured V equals 13.35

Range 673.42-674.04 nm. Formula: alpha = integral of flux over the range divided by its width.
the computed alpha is 12.6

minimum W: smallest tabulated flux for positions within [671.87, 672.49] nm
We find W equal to 12.73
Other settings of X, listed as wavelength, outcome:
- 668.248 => 14.09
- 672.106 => 13.28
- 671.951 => 12.73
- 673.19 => 13.97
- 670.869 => 13.47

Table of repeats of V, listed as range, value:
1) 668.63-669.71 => 13.01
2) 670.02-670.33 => 13.4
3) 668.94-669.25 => 13.1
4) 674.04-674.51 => 12.92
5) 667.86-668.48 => 13.23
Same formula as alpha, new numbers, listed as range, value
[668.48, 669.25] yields 13.7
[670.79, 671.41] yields 13.2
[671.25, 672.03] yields 12.6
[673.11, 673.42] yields 13.6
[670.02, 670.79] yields 13.4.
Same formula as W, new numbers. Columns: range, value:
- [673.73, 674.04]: 12.48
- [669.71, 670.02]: 13.65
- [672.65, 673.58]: 12.79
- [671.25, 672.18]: 12.43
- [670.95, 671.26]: 13.17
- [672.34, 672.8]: 14.97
